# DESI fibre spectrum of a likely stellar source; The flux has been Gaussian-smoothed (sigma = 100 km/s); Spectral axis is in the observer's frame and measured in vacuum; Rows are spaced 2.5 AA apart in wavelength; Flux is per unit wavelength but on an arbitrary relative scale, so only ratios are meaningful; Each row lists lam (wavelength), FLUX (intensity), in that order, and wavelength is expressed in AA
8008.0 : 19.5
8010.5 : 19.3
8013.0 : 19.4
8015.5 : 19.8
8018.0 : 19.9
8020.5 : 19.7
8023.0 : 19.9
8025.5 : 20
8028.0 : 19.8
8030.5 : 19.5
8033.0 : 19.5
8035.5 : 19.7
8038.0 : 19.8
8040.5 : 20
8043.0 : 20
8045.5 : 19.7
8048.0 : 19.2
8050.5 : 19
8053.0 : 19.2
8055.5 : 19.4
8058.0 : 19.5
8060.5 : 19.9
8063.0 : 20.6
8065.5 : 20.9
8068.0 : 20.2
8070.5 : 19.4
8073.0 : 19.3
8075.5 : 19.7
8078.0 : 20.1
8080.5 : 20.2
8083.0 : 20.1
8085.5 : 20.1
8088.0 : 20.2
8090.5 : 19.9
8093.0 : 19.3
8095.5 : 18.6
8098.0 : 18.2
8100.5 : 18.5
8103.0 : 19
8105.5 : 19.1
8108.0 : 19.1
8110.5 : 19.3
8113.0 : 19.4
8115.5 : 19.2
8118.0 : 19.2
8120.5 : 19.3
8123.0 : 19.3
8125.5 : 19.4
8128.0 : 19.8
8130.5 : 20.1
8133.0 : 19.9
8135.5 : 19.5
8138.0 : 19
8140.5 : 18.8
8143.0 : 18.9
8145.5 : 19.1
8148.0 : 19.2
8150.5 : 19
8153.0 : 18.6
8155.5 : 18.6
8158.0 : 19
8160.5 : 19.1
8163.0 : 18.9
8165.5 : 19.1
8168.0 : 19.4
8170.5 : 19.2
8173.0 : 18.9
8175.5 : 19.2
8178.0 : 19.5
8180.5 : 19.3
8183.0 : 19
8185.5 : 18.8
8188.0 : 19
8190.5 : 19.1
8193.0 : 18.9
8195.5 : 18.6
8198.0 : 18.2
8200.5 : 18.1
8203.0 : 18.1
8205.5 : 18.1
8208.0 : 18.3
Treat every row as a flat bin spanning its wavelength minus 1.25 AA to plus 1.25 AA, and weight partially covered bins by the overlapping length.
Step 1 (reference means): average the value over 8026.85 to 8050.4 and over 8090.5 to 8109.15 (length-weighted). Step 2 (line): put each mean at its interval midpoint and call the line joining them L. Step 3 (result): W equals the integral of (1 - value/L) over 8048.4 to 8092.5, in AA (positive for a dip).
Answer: -1.3 AA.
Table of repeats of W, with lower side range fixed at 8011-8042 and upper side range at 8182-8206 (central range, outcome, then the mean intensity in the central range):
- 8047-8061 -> 0.2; 19.3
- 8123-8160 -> -0.5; 19.2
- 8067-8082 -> -0.3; 19.8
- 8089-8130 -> 0.0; 19.2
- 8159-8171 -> -0.2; 19.1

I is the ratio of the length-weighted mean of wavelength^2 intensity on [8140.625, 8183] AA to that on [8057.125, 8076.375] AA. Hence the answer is 0.98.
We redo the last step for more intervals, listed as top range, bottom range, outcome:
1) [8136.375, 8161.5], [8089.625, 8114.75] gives 1.01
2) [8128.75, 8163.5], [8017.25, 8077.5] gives 0.99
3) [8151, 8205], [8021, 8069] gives 0.99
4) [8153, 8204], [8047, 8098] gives 0.98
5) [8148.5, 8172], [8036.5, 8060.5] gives 1.00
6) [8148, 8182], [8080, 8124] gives 1.00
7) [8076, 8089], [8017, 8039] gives 1.03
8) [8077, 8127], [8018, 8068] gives 0.99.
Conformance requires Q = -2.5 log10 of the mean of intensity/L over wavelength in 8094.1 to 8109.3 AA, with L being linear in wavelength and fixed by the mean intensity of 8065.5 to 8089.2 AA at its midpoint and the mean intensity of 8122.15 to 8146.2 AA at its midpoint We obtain 0.05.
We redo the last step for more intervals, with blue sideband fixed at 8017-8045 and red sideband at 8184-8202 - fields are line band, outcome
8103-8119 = 0.00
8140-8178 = -0.01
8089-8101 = 0.02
